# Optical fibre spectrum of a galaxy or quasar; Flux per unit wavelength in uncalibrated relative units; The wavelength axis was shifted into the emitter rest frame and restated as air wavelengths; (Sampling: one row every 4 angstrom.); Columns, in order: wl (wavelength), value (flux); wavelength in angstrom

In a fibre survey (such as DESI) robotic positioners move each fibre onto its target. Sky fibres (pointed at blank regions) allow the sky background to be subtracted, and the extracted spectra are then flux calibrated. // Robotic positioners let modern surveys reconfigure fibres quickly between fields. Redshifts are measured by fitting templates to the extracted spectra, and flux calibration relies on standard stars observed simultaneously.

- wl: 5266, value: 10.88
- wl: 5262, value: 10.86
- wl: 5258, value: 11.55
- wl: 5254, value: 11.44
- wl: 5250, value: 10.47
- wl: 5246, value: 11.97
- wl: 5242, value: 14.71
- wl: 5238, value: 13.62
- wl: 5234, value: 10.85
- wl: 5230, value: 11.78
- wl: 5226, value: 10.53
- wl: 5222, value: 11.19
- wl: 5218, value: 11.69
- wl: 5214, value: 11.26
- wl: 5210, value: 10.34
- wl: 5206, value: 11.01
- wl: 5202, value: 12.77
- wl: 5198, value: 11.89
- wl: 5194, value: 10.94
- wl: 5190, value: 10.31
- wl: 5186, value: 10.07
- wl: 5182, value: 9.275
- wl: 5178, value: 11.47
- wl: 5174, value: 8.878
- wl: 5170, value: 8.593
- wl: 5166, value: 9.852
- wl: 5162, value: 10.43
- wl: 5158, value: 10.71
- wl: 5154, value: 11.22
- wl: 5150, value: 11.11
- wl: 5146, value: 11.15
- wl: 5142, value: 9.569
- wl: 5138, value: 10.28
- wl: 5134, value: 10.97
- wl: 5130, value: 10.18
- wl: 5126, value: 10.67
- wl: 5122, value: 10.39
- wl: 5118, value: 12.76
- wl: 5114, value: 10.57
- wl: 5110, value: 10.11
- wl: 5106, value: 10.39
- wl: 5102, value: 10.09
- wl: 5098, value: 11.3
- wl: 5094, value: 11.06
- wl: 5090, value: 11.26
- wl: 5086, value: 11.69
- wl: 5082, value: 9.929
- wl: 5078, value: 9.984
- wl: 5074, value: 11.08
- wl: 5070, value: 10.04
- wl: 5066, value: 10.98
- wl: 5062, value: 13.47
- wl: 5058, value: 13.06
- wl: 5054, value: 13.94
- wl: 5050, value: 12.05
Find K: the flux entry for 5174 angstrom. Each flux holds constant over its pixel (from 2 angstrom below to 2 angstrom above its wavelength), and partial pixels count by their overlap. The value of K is 8.878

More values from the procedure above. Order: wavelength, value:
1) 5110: 10.11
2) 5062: 13.47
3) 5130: 10.18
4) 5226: 10.53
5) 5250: 10.47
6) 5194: 10.94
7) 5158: 10.71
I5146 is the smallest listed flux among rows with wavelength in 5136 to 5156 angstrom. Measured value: 9.569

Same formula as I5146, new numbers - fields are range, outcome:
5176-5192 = 9.275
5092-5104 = 10.09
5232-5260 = 10.47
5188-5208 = 10.31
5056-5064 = 13.06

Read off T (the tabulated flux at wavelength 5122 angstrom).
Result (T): 10.39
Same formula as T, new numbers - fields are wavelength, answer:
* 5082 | 9.929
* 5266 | 10.88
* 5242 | 14.71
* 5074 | 11.08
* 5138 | 10.28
